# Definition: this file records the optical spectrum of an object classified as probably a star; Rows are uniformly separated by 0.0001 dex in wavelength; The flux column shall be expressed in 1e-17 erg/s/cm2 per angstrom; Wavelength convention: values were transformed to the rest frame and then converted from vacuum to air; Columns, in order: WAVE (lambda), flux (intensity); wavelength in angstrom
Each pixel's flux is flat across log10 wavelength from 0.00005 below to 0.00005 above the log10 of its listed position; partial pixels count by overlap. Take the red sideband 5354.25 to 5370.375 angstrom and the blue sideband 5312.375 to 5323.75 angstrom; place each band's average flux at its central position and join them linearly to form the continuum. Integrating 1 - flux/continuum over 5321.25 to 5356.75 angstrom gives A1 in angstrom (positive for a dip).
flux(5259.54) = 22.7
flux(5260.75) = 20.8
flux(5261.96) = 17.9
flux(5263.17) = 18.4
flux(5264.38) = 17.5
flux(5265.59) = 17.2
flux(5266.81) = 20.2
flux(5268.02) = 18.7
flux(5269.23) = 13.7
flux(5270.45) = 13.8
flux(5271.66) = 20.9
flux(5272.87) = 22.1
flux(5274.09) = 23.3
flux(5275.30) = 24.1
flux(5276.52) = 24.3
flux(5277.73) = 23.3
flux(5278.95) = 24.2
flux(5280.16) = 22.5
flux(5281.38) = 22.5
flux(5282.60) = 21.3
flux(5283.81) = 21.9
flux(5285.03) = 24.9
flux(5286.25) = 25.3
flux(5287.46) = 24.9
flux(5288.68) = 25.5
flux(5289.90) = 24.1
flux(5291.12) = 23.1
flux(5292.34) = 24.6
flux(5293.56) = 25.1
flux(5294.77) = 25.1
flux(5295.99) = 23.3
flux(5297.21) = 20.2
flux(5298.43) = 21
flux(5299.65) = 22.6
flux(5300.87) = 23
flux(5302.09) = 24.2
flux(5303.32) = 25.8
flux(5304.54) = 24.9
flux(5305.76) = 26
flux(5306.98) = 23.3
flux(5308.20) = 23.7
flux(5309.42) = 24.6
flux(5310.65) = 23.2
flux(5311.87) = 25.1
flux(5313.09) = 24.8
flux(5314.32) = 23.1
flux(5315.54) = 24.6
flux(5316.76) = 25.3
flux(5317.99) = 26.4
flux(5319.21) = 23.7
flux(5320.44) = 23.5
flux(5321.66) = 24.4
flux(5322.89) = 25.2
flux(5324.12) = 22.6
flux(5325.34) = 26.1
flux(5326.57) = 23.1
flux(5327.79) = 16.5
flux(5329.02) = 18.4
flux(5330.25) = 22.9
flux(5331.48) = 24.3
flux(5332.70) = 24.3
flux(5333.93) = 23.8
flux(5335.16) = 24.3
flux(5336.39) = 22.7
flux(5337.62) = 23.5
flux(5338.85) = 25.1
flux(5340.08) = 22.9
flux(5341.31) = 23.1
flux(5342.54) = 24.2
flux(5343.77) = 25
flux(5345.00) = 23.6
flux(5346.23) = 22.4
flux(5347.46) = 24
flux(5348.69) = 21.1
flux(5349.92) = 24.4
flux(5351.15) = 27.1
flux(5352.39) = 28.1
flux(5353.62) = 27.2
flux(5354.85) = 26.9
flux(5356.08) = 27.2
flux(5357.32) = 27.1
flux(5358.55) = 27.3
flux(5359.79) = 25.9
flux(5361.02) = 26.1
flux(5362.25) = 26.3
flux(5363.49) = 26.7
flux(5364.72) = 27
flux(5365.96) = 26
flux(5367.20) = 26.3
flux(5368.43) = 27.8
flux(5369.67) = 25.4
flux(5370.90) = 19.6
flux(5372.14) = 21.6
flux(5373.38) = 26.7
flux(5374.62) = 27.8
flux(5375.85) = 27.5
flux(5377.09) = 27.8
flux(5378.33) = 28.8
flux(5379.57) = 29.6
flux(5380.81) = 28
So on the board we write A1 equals 2.16 angstrom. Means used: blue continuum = 24.5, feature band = 23.9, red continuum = 26.6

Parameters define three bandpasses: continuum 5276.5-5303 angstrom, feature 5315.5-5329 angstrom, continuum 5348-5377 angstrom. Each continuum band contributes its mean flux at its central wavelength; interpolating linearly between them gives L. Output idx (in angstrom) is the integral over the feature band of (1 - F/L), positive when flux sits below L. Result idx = 0.61 angstrom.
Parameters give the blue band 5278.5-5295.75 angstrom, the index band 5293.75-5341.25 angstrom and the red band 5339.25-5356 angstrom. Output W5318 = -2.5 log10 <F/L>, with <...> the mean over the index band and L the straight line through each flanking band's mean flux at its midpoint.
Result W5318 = 0.03 mag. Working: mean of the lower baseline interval 23.9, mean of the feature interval 23.6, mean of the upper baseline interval 24.7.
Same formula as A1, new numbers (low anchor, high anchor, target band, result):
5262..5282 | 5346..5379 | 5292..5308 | -1.2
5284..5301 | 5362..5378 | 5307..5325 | 0.1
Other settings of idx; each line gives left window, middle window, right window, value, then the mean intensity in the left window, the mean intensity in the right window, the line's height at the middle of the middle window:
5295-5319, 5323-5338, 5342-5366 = 1.2 angstrom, 24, 25.7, 24.8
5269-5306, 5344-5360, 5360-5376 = -0.2 angstrom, 23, 25.7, 25.2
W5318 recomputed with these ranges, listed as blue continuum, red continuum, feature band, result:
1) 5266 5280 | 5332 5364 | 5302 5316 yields -0.08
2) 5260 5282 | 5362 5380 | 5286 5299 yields -0.11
